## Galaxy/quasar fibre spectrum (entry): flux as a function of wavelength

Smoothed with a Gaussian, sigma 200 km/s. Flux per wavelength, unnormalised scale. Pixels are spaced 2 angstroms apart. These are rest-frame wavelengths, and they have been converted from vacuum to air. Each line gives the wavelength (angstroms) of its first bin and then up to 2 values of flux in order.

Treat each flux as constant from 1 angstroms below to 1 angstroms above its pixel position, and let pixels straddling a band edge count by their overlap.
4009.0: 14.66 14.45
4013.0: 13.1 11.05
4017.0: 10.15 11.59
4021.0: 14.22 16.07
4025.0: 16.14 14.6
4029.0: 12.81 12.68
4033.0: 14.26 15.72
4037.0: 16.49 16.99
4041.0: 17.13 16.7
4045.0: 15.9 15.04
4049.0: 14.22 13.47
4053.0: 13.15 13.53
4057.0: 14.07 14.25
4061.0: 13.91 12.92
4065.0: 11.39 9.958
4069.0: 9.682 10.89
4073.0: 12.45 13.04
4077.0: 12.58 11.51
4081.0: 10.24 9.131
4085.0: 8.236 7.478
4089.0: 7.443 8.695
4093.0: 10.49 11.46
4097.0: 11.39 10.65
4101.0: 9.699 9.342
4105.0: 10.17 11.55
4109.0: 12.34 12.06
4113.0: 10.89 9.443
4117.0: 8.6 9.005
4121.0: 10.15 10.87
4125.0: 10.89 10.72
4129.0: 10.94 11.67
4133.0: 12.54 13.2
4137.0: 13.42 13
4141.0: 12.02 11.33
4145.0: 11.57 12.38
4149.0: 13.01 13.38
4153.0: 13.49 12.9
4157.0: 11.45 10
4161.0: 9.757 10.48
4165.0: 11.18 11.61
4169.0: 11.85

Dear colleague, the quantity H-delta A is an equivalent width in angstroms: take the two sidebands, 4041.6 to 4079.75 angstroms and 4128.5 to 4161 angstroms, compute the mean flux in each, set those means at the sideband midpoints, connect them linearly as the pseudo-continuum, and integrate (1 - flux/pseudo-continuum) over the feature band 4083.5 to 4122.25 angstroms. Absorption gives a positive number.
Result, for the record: 8.3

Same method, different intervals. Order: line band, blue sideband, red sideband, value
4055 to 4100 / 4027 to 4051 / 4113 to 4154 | 8.8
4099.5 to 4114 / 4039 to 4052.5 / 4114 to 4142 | 1.7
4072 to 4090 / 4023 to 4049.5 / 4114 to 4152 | 4.4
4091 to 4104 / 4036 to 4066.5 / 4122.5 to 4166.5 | 2.8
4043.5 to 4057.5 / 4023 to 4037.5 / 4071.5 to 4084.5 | -1.1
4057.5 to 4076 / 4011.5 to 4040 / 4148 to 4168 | 1.7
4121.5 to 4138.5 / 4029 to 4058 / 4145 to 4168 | 1.0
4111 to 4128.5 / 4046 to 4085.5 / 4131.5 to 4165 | 2.8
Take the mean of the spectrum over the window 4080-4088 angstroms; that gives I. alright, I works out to 8.77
